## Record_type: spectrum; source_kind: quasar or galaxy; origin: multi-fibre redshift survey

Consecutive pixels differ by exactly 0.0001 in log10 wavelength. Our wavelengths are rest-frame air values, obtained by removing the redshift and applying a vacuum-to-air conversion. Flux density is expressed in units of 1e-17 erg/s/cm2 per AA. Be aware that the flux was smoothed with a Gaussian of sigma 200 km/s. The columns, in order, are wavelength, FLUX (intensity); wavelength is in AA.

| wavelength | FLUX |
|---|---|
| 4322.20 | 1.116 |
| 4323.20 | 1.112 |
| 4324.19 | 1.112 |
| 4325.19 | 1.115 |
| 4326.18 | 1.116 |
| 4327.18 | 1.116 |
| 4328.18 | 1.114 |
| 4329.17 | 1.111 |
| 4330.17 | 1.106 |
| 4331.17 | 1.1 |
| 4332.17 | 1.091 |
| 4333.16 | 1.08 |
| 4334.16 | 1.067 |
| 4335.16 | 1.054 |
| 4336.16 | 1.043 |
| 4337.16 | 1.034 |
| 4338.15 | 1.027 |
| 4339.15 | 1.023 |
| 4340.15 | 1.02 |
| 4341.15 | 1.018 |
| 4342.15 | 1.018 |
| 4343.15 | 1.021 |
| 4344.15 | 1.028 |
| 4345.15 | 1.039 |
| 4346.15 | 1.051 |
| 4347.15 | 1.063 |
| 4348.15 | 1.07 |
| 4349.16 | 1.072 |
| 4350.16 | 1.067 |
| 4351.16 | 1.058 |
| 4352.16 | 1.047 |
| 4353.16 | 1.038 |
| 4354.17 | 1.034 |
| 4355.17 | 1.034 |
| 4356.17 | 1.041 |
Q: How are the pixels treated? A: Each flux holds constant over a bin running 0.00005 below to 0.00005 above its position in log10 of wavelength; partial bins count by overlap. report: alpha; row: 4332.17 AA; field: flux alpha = 1.091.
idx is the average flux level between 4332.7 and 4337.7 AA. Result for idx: 1.06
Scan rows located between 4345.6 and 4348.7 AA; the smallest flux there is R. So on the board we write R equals 1.051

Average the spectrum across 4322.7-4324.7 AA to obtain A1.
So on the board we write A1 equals 1.11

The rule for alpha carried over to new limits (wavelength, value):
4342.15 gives 1.018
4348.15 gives 1.07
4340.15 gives 1.02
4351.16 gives 1.058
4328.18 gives 1.114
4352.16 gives 1.047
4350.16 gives 1.067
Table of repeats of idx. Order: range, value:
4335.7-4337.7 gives 1.04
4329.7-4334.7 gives 1.09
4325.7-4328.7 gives 1.12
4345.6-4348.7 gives 1.06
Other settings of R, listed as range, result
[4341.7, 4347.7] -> 1.018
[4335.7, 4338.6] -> 1.027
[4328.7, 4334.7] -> 1.067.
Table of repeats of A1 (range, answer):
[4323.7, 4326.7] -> 1.11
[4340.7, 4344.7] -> 1.02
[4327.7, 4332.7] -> 1.11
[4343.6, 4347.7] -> 1.05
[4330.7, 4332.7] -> 1.1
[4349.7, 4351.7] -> 1.06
